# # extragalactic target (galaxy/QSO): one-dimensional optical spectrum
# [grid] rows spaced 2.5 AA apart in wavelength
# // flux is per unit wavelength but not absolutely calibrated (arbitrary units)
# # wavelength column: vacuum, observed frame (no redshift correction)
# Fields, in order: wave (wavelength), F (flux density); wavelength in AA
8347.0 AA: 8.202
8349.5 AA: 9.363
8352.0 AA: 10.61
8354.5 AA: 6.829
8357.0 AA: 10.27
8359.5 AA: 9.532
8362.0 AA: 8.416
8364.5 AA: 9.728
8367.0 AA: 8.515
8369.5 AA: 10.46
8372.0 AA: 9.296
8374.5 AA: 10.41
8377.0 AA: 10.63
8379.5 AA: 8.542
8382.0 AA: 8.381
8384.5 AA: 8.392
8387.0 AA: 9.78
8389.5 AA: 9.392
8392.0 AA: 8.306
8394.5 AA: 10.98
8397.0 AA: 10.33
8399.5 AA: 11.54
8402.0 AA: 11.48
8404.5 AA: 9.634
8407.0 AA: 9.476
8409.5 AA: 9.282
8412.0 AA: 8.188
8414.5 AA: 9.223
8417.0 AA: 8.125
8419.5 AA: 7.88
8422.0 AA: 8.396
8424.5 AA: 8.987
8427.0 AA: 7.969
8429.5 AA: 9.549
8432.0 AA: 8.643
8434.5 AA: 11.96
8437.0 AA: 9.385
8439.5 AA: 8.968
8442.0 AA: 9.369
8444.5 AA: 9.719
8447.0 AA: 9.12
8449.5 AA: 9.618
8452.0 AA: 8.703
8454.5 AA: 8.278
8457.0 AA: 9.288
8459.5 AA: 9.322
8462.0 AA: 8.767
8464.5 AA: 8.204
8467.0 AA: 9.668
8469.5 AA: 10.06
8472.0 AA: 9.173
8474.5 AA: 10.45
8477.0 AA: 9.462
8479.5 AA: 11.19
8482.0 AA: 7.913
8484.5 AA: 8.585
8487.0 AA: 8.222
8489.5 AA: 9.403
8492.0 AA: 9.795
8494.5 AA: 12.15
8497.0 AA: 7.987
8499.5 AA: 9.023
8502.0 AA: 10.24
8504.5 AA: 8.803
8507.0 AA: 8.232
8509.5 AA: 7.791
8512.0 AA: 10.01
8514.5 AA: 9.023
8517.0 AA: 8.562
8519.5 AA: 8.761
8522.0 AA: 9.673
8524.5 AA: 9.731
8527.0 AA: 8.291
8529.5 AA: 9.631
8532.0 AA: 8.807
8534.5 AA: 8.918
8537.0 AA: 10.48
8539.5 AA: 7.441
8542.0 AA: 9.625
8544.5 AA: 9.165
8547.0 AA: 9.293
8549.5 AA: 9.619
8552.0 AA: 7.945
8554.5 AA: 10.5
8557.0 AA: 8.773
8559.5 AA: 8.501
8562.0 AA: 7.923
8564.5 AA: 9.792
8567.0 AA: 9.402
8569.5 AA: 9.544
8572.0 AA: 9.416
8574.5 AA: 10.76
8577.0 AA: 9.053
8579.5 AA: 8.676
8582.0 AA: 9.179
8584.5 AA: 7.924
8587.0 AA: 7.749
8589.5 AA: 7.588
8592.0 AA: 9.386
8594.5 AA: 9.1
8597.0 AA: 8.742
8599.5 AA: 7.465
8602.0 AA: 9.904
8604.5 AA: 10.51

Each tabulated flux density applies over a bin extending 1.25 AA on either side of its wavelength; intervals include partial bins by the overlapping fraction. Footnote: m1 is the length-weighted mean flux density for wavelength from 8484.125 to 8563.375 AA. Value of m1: 9.1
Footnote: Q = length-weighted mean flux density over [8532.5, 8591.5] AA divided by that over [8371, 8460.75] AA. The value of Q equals 0.96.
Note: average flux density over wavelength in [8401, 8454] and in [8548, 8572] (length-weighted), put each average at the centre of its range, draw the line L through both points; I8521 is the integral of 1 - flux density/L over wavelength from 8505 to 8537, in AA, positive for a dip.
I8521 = 0.49 AA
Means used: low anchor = 9.2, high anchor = 9.13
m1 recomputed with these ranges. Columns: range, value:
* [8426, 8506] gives 9.34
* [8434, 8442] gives 9.82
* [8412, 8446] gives 9.06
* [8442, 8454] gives 9.23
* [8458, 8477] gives 9.38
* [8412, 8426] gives 8.48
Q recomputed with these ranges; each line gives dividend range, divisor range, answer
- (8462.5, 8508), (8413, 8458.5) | 1.03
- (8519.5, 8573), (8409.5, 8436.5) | 1.03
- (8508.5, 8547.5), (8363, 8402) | 0.94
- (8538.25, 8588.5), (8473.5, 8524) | 0.97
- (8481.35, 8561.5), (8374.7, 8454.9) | 0.97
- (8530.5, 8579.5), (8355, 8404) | 0.95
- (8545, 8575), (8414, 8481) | 1.00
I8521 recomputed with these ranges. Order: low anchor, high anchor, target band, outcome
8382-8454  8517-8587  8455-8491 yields 0.0 AA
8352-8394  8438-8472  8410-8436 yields 0.8 AA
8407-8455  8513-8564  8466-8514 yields -1.7 AA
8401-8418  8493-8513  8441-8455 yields 0.2 AA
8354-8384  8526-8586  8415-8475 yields 0.5 AA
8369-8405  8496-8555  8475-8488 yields 0.2 AA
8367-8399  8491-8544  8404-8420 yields 1.1 AA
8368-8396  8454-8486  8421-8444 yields 0.2 AA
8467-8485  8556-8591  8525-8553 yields 0.3 AA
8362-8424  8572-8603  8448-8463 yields 0.3 AA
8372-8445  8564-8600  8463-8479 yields -0.6 AA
